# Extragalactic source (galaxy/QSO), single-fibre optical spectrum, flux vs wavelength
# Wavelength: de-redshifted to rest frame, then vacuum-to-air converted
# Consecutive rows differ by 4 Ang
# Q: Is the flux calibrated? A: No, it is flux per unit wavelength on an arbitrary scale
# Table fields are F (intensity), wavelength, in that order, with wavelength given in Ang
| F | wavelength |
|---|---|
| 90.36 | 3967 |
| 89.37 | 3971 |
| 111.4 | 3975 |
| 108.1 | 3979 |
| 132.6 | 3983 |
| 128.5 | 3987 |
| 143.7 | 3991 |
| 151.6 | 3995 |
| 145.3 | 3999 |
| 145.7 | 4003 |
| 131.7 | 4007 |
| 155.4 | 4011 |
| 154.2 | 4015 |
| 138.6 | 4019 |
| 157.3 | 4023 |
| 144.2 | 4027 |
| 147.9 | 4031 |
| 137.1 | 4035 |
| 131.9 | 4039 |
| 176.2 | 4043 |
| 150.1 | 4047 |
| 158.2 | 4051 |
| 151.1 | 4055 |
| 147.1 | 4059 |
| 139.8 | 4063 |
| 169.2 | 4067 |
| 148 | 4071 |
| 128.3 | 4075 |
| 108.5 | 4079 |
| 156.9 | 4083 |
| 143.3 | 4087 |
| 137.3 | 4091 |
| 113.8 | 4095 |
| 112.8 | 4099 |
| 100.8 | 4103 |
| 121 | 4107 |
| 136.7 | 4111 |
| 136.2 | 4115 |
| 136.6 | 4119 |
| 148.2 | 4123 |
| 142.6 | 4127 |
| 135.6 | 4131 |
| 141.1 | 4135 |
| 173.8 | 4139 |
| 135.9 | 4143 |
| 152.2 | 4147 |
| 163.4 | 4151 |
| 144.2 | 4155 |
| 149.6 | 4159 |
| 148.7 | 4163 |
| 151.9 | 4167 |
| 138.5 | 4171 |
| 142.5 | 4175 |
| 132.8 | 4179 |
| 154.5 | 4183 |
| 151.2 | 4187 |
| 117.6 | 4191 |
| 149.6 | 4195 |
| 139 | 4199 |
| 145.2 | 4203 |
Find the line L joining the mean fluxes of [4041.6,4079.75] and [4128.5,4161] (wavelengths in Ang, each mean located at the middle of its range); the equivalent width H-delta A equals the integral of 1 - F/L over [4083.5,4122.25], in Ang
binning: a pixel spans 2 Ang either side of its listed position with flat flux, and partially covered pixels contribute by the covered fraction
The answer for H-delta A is 5.3 Ang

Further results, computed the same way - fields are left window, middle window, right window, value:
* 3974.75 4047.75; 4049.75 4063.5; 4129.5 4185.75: -0.54 Ang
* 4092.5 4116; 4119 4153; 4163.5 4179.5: -4.57 Ang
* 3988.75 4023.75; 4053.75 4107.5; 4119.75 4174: 4.72 Ang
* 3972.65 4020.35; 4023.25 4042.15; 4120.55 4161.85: -0.58 Ang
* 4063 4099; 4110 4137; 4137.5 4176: 0.85 Ang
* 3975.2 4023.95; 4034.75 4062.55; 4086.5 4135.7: -3.04 Ang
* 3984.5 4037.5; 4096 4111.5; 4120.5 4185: 3.23 Ang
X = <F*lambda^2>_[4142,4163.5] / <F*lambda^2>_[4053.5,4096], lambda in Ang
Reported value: 1.10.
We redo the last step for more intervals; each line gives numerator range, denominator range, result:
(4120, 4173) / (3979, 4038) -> 1.11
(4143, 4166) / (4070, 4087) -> 1.15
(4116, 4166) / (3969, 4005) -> 1.24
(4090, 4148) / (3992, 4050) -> 0.96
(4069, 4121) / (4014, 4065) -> 0.89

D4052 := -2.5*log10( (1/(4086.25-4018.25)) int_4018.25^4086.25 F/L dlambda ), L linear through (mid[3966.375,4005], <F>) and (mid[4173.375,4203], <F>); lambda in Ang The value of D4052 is -0.12 mag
